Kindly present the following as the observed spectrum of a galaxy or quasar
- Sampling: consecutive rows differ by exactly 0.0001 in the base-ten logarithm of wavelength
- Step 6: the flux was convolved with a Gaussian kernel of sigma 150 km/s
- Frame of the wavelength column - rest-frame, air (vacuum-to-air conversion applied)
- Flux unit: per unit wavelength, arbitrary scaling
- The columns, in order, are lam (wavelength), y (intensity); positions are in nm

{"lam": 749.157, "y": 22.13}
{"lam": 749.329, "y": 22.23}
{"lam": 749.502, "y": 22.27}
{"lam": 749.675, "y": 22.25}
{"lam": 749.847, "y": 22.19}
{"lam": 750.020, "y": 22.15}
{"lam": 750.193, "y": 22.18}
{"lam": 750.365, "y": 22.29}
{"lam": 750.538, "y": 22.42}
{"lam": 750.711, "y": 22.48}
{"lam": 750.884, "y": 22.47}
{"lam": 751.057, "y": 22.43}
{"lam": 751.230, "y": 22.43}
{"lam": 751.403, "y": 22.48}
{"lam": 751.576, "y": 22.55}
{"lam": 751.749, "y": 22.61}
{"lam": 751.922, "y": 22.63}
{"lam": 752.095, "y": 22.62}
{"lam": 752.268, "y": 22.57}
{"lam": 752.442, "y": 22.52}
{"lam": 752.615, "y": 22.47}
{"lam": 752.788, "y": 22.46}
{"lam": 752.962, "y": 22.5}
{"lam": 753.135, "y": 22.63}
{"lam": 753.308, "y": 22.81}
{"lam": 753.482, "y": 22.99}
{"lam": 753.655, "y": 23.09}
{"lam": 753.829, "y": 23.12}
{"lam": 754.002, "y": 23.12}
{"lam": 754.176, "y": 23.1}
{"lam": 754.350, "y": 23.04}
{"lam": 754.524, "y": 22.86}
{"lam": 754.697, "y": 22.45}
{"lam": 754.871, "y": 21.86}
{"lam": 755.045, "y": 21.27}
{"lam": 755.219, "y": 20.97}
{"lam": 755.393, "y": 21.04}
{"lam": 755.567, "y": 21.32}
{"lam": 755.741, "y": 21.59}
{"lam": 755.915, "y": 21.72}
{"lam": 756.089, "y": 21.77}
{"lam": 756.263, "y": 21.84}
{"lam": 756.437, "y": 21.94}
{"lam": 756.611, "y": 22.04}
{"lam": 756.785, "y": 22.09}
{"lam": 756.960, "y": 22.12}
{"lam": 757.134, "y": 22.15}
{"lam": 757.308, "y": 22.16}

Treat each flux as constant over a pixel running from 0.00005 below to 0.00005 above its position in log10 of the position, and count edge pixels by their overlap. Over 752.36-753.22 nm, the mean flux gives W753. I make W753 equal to 22.5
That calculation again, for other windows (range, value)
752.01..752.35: 22.6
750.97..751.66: 22.5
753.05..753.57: 22.8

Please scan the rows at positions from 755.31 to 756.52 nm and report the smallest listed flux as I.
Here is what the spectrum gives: 21.04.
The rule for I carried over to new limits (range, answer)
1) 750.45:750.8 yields 22.42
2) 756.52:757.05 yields 22.04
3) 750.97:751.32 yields 22.43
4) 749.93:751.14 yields 22.15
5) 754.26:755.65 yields 20.97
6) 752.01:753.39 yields 22.46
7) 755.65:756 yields 21.59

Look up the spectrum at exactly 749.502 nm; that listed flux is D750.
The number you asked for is 22.27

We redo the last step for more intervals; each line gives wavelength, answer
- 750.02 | 22.15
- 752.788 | 22.46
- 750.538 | 22.42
